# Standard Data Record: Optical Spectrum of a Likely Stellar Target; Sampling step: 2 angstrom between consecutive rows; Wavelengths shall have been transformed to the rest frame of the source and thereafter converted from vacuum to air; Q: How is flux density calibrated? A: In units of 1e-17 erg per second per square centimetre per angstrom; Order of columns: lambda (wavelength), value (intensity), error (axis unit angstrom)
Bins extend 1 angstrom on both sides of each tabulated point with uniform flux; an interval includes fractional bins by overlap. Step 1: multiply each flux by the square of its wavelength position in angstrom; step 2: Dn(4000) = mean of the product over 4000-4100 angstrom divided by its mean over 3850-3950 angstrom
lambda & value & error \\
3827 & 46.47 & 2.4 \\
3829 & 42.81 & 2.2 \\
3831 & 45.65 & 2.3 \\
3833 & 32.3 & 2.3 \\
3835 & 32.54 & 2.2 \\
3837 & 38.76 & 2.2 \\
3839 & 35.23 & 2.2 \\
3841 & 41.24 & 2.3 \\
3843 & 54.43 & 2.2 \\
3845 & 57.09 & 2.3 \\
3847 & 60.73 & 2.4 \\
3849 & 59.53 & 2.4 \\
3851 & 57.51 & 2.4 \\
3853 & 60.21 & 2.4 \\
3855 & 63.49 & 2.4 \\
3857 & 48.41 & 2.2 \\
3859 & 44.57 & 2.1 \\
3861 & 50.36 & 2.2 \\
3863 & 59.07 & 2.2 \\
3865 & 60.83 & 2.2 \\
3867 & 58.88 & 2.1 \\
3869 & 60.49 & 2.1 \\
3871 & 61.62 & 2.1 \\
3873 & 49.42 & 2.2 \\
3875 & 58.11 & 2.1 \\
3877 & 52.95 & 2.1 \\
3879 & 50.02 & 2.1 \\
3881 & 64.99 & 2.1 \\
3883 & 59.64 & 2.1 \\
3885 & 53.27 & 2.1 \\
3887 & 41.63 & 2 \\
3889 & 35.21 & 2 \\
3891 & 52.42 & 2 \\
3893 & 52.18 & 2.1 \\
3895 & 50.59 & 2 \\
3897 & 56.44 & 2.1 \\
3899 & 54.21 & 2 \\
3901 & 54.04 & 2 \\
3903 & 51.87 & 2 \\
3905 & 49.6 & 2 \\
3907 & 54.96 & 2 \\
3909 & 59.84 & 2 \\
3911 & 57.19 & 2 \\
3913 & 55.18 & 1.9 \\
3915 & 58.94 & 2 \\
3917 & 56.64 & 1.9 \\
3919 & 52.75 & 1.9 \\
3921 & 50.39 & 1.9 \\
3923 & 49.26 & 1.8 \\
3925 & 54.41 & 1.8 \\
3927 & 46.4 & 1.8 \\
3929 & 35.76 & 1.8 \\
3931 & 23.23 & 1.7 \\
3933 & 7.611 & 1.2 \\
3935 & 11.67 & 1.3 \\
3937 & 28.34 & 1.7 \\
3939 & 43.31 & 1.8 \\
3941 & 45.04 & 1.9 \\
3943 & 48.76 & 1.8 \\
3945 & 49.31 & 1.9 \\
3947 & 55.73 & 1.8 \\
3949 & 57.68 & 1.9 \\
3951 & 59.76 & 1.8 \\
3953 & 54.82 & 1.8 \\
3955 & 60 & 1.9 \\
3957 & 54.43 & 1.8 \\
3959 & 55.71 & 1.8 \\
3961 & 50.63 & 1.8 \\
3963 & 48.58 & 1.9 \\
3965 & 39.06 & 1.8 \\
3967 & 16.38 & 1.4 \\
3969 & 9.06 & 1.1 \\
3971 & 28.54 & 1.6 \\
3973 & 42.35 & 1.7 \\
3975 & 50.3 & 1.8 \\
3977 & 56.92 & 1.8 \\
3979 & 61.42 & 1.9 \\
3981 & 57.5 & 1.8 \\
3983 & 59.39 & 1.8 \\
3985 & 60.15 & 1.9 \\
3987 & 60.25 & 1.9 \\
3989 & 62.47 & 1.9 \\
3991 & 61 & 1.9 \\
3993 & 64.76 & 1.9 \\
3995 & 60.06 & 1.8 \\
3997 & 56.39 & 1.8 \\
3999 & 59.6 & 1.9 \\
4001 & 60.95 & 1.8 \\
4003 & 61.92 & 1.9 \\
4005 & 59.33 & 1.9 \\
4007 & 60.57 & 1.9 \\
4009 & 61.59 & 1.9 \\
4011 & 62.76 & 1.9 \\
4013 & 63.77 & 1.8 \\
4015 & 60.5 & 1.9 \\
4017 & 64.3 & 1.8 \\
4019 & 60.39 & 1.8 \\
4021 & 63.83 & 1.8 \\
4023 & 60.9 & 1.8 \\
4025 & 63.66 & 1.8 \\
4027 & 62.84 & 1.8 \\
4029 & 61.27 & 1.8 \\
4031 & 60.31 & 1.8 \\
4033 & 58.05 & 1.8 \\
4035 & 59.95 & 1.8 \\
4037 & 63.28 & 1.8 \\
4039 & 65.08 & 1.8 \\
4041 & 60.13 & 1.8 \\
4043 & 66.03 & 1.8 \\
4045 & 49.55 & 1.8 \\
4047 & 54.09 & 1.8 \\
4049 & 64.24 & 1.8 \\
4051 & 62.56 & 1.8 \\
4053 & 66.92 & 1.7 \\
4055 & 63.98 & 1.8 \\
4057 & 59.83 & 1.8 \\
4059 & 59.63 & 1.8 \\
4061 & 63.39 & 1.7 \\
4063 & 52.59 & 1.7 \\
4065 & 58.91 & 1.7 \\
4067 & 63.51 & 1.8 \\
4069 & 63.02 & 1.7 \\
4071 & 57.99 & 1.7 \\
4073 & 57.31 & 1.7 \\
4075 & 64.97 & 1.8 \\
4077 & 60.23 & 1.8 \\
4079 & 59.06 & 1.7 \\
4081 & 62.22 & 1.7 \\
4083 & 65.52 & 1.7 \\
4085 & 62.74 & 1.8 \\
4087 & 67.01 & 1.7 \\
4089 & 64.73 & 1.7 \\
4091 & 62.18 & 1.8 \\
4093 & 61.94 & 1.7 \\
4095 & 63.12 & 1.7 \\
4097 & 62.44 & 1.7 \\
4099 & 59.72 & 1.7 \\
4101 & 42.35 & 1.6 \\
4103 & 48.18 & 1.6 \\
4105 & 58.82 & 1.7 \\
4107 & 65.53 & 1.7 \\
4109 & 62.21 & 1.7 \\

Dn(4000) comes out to 1.3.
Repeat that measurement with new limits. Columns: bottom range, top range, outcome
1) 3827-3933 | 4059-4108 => 1.31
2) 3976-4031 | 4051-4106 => 1.03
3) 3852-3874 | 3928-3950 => 0.69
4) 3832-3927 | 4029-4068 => 1.26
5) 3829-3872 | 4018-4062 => 1.31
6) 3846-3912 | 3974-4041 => 1.19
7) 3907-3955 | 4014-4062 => 1.39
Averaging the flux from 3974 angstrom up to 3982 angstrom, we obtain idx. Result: 56.5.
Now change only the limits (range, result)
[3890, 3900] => 53.2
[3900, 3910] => 54.1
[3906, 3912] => 57.3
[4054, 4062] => 61.7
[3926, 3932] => 35.1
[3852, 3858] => 57.4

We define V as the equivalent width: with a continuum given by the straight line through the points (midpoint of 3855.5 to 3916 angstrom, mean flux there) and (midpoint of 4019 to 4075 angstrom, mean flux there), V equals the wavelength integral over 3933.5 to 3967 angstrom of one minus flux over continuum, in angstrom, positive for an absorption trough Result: 6.3 angstrom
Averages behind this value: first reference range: 54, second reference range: 60.9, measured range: 46.1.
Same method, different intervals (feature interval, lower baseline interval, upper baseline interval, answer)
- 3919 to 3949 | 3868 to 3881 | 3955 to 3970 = 3.4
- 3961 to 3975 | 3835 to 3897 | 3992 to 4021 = 6.0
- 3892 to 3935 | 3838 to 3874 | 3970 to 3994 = 5.3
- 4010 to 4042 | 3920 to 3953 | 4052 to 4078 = -3.9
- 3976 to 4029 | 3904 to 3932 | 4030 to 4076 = -4.0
